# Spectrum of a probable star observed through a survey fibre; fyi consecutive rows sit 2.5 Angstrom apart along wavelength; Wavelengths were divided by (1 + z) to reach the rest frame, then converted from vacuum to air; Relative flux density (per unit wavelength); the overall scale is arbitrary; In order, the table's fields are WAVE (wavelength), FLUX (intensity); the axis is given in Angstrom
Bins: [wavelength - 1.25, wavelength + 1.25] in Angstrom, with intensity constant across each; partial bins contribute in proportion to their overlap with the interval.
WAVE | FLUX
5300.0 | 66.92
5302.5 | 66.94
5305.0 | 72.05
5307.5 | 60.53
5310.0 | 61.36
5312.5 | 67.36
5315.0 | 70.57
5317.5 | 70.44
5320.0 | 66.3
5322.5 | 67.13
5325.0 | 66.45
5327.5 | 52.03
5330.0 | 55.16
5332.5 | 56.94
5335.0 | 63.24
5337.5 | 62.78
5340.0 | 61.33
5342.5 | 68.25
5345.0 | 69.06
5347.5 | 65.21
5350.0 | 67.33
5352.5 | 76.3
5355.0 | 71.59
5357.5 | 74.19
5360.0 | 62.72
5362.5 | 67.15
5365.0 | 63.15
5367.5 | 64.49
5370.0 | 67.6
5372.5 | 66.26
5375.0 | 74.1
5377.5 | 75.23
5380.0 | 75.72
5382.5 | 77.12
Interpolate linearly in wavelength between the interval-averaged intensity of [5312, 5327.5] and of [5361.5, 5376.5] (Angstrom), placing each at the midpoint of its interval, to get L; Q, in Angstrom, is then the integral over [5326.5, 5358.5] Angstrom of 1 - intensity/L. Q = 1.0 Angstrom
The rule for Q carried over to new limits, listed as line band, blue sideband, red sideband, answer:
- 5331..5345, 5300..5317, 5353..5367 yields 0.9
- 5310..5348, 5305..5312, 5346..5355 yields 1.5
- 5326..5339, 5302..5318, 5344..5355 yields 1.9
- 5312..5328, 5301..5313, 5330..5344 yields -0.6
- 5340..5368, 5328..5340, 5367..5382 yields -1.2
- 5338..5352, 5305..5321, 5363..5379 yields 0.2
